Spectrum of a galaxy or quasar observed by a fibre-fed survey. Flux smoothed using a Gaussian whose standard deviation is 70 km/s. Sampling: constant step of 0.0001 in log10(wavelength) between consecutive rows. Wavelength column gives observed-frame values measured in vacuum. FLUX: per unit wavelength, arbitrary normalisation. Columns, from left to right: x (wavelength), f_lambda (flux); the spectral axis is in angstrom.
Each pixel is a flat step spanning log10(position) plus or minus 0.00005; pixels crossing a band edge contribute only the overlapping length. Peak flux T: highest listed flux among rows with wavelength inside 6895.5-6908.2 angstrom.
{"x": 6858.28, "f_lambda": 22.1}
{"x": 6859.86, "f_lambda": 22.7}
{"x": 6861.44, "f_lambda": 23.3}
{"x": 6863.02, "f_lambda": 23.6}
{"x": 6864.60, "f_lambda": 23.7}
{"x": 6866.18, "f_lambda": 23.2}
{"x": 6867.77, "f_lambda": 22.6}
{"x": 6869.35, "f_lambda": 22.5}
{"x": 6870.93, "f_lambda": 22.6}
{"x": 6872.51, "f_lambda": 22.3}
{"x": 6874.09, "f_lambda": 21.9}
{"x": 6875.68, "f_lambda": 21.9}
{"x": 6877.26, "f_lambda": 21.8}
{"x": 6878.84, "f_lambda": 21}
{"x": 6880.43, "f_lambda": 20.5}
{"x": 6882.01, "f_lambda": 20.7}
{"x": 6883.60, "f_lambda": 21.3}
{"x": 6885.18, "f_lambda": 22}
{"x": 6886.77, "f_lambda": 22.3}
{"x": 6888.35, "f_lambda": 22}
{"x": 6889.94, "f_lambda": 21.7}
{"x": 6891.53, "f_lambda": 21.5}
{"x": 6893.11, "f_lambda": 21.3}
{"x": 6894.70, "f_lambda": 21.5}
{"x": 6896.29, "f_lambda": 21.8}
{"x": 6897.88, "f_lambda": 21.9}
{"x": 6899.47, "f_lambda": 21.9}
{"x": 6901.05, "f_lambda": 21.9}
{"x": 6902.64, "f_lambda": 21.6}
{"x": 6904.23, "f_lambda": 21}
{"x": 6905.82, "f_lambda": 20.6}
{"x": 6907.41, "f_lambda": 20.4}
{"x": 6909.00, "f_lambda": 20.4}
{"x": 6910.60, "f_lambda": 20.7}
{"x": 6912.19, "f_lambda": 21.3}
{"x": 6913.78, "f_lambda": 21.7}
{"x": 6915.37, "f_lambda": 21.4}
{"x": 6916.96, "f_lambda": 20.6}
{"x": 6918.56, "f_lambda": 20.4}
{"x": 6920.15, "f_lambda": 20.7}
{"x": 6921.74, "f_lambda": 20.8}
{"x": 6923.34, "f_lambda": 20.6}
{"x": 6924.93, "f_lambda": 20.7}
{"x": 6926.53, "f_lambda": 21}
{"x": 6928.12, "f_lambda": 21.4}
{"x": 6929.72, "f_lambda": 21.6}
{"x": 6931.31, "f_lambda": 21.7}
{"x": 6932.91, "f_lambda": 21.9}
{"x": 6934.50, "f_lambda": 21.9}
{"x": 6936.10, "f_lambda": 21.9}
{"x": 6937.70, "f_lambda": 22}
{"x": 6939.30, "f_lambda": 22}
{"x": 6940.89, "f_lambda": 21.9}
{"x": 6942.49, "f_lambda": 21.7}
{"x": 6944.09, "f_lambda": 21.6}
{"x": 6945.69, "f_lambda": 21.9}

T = 21.9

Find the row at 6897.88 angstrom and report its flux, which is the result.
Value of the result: 21.9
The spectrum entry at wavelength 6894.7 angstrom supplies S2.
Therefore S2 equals 21.5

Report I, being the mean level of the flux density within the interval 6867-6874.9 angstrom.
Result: 22.4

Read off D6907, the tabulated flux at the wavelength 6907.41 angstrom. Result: 20.4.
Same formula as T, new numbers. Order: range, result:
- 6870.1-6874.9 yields 22.6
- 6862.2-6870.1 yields 23.7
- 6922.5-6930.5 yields 21.6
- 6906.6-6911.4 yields 20.7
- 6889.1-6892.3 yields 21.7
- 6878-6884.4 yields 21.3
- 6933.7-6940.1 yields 22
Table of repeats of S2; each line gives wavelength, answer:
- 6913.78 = 21.7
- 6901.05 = 21.9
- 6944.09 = 21.6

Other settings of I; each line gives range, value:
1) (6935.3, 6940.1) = 22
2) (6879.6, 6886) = 21.1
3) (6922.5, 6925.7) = 20.6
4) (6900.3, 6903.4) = 21.7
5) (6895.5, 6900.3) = 21.9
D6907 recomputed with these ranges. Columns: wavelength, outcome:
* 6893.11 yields 21.3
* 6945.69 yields 21.9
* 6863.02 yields 23.6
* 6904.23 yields 21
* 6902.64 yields 21.6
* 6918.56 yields 20.4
